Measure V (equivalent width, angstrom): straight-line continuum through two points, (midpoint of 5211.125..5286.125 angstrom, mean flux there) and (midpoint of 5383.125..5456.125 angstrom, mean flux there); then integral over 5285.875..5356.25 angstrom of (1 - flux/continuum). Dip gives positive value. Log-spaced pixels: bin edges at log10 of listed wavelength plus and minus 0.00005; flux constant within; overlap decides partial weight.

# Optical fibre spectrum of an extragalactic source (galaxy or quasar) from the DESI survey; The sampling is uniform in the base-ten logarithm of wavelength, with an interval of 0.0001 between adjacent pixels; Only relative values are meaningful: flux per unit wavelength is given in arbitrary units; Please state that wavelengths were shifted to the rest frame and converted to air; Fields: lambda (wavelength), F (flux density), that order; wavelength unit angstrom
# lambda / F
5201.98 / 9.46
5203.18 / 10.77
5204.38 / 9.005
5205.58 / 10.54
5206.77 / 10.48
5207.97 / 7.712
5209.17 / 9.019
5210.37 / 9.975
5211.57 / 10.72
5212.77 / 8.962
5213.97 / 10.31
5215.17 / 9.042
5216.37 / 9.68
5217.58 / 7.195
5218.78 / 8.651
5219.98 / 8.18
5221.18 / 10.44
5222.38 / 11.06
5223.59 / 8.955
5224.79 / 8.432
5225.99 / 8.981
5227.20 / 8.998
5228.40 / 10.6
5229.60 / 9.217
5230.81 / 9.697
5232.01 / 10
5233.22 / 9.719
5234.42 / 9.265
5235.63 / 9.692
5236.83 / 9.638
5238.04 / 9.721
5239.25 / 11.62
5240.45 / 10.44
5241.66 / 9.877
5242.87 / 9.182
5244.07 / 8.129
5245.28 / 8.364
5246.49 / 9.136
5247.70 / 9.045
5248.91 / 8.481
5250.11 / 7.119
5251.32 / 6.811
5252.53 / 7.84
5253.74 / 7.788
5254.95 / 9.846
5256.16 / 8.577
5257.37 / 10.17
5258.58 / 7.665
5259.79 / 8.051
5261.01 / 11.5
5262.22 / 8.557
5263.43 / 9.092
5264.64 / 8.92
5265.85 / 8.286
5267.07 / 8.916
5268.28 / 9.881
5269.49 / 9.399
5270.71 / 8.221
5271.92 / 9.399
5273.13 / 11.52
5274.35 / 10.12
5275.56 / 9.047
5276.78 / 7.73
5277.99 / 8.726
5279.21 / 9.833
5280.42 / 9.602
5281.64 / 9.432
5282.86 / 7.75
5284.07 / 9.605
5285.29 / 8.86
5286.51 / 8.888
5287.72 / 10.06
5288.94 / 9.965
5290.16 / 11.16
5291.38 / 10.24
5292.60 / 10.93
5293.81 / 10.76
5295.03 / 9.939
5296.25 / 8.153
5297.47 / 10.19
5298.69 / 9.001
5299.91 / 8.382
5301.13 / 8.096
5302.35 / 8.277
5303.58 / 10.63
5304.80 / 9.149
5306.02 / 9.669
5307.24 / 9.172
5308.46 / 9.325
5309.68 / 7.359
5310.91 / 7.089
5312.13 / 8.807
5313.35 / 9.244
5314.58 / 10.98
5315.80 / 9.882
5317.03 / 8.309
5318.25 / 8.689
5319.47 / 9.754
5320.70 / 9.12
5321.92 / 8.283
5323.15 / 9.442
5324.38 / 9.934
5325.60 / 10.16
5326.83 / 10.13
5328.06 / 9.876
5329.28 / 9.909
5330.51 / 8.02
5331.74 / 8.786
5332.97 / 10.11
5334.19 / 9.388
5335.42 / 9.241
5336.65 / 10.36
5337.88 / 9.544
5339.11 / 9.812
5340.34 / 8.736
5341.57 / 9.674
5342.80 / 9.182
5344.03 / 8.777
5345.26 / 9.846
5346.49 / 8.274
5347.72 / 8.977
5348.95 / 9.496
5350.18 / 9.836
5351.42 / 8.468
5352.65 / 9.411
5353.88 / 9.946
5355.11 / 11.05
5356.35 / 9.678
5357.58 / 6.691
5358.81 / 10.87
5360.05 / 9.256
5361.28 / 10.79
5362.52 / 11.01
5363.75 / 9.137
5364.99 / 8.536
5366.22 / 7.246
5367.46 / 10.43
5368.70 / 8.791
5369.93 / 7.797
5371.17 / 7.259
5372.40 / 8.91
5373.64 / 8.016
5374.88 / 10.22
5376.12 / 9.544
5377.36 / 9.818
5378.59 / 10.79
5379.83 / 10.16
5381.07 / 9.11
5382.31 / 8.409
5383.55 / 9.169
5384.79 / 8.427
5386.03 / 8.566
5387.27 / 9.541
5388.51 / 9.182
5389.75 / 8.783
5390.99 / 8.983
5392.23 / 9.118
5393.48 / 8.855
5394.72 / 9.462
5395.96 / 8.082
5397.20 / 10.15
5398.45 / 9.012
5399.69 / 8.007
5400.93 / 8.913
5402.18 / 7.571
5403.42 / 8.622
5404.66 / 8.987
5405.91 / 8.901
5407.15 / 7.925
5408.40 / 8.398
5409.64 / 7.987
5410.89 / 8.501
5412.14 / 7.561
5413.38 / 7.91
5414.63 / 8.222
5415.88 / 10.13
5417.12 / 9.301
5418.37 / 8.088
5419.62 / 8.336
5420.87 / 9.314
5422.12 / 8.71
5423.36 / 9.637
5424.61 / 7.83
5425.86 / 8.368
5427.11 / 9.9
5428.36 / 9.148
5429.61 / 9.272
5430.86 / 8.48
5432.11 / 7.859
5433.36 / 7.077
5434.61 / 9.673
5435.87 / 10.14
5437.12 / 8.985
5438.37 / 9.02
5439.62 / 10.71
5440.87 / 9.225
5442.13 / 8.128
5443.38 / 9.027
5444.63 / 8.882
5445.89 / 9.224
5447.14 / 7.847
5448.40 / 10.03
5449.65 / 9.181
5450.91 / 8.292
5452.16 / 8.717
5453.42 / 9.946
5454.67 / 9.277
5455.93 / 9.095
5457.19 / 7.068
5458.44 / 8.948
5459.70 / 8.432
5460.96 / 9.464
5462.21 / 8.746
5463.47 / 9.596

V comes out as -2.8 angstrom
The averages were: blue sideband 9.18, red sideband 8.84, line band 9.4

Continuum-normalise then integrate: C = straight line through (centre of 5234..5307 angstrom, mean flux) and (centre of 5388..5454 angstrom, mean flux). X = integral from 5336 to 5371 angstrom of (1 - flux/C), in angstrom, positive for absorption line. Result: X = -1.2 angstrom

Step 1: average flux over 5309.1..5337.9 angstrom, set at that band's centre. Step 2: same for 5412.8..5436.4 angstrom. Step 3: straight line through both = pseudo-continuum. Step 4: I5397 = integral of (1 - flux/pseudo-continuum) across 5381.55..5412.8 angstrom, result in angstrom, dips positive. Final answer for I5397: 0.9 angstrom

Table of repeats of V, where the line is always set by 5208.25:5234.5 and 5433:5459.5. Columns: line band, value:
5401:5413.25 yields 1.04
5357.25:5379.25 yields -0.19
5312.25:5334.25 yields -0.53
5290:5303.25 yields -0.38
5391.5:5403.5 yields 0.38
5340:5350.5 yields -0.03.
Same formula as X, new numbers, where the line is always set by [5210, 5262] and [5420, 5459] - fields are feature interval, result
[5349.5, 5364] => -1.0 angstrom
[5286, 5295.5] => -1.2 angstrom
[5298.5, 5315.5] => 0.3 angstrom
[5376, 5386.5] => -0.4 angstrom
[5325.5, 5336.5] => -0.5 angstrom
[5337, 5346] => -0.3 angstrom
